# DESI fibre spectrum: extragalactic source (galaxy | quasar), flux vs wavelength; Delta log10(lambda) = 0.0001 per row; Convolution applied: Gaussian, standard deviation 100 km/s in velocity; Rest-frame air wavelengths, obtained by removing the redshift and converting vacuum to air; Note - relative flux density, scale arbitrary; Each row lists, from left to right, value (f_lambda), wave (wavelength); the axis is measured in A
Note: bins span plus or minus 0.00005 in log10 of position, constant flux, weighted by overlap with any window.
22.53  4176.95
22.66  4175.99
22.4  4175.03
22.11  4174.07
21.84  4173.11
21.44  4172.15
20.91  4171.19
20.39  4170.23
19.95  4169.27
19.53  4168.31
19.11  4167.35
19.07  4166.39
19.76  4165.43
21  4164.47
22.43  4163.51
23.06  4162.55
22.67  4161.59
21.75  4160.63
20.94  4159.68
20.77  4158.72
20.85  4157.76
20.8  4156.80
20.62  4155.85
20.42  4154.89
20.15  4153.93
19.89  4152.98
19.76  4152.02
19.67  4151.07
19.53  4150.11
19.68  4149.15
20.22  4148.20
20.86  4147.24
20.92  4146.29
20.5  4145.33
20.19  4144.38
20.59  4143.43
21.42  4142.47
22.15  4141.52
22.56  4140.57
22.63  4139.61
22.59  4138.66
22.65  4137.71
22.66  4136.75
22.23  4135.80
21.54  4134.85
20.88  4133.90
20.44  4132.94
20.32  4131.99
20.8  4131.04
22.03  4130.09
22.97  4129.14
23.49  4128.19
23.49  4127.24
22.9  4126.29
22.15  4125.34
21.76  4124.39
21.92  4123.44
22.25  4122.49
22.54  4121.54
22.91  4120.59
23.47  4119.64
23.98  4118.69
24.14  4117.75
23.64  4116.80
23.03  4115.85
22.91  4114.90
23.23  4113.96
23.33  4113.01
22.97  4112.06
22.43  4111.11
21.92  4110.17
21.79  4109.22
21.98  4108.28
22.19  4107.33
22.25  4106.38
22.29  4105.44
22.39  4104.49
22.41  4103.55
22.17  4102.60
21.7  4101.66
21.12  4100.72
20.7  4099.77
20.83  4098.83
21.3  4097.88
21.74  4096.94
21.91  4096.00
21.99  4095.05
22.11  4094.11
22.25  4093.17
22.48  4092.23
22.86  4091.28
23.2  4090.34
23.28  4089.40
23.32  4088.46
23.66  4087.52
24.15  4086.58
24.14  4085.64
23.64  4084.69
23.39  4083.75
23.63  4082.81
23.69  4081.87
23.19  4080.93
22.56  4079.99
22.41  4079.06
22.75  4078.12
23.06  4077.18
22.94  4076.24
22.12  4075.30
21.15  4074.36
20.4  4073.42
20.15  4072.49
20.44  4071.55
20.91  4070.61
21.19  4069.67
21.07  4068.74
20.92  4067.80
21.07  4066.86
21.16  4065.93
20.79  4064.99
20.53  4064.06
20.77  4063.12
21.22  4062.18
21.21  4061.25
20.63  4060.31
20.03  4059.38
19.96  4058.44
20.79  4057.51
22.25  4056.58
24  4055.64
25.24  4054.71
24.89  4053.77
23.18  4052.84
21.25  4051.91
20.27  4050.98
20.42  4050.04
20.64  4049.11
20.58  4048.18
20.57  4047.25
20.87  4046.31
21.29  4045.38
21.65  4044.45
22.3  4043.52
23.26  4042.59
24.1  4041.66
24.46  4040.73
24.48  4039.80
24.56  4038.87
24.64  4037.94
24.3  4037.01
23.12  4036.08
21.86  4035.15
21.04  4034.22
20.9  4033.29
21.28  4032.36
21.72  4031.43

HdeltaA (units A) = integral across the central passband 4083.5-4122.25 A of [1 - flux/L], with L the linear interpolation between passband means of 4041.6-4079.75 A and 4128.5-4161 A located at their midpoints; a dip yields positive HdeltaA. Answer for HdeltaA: -2.4 A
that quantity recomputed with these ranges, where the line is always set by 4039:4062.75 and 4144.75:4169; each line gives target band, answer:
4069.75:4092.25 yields -1.1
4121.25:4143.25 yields -1.3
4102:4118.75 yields -1.2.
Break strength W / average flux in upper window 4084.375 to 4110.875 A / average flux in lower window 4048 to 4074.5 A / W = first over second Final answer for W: 1.05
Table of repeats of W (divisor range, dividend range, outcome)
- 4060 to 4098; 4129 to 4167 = 0.95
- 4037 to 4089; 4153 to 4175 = 0.94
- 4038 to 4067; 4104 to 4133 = 1.03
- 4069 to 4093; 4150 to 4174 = 0.92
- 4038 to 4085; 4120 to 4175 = 0.97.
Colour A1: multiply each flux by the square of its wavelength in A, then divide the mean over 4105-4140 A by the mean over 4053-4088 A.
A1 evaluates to 1.04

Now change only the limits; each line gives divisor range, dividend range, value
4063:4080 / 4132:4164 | 1.03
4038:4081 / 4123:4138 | 1.04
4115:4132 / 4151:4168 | 0.93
